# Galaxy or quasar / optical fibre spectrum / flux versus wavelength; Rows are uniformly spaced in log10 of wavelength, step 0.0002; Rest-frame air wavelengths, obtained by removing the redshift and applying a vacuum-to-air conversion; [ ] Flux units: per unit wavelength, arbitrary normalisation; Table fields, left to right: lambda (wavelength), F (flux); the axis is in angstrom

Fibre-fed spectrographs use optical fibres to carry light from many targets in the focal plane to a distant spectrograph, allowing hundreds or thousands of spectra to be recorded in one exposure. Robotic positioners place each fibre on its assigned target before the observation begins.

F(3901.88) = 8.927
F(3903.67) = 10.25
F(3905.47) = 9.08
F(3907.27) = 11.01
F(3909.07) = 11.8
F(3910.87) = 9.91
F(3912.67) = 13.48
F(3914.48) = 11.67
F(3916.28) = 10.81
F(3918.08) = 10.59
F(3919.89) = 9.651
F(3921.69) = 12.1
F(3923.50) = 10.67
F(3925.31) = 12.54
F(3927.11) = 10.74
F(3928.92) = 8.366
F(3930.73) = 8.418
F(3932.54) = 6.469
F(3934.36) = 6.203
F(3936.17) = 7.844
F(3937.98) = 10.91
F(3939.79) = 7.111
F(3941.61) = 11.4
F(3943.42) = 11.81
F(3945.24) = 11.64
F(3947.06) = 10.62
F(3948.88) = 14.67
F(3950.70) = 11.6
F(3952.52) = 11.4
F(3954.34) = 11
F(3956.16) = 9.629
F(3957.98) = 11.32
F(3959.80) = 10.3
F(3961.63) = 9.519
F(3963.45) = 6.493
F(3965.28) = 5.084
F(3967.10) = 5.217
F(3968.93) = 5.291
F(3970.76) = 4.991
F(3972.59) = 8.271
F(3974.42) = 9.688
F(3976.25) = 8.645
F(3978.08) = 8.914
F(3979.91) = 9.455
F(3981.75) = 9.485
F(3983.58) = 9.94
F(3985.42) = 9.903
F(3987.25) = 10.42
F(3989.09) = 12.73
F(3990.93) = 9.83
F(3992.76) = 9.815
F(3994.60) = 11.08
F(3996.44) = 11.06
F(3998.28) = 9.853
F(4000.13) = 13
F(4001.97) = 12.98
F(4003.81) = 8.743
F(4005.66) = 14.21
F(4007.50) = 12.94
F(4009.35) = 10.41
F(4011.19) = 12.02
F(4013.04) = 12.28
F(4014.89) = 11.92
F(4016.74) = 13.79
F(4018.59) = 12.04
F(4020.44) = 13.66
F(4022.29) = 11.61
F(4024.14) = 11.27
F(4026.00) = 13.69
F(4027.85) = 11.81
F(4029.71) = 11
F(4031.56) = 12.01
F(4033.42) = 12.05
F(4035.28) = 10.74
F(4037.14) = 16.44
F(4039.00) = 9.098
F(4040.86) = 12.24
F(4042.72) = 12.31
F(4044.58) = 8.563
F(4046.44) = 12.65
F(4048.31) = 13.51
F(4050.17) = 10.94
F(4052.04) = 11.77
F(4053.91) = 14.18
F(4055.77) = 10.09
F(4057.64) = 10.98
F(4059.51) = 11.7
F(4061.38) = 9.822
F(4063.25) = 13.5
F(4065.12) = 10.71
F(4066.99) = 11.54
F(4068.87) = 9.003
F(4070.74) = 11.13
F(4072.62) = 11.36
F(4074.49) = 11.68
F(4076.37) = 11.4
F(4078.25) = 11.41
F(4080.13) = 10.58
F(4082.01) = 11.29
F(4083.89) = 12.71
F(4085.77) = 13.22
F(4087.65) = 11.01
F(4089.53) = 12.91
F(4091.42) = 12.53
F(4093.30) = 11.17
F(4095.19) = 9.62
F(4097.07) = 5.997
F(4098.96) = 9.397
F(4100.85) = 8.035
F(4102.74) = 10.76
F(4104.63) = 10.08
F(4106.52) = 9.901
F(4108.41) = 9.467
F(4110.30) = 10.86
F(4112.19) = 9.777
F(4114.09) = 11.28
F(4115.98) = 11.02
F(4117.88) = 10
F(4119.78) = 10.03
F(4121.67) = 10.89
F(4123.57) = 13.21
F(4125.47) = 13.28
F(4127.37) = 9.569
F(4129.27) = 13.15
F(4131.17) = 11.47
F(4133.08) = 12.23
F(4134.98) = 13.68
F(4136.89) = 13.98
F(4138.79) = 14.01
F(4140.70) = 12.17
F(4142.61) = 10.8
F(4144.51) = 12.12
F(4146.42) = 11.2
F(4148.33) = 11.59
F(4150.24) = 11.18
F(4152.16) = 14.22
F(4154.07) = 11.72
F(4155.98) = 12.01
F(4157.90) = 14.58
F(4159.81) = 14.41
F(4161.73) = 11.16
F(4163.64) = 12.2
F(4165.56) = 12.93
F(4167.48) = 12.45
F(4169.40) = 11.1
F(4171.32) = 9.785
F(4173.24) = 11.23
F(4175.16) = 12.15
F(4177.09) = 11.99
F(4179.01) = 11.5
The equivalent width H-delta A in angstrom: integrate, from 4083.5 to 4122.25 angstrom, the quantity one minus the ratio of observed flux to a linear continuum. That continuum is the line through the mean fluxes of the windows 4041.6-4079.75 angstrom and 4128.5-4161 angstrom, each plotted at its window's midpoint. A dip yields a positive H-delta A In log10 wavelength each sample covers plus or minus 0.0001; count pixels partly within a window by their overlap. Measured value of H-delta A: 4.9 angstrom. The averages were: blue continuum 11.4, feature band 10.5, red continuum 12.6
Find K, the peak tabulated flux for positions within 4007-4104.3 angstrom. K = 16.44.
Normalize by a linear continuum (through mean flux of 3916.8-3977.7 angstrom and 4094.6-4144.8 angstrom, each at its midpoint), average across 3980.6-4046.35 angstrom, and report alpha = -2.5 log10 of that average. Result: -0.16 mag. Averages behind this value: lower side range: 9.4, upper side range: 11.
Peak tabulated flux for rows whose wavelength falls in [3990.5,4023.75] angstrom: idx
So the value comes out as 14.21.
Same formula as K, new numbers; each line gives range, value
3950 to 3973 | 11.6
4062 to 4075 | 13.5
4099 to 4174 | 14.58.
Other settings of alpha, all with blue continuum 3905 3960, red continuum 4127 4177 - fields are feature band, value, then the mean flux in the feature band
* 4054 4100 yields 0.05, 11.1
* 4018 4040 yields -0.08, 12.1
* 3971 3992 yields 0.14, 9.6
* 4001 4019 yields -0.10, 12.1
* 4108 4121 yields 0.15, 10.4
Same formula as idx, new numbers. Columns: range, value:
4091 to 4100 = 12.53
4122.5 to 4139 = 14.01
